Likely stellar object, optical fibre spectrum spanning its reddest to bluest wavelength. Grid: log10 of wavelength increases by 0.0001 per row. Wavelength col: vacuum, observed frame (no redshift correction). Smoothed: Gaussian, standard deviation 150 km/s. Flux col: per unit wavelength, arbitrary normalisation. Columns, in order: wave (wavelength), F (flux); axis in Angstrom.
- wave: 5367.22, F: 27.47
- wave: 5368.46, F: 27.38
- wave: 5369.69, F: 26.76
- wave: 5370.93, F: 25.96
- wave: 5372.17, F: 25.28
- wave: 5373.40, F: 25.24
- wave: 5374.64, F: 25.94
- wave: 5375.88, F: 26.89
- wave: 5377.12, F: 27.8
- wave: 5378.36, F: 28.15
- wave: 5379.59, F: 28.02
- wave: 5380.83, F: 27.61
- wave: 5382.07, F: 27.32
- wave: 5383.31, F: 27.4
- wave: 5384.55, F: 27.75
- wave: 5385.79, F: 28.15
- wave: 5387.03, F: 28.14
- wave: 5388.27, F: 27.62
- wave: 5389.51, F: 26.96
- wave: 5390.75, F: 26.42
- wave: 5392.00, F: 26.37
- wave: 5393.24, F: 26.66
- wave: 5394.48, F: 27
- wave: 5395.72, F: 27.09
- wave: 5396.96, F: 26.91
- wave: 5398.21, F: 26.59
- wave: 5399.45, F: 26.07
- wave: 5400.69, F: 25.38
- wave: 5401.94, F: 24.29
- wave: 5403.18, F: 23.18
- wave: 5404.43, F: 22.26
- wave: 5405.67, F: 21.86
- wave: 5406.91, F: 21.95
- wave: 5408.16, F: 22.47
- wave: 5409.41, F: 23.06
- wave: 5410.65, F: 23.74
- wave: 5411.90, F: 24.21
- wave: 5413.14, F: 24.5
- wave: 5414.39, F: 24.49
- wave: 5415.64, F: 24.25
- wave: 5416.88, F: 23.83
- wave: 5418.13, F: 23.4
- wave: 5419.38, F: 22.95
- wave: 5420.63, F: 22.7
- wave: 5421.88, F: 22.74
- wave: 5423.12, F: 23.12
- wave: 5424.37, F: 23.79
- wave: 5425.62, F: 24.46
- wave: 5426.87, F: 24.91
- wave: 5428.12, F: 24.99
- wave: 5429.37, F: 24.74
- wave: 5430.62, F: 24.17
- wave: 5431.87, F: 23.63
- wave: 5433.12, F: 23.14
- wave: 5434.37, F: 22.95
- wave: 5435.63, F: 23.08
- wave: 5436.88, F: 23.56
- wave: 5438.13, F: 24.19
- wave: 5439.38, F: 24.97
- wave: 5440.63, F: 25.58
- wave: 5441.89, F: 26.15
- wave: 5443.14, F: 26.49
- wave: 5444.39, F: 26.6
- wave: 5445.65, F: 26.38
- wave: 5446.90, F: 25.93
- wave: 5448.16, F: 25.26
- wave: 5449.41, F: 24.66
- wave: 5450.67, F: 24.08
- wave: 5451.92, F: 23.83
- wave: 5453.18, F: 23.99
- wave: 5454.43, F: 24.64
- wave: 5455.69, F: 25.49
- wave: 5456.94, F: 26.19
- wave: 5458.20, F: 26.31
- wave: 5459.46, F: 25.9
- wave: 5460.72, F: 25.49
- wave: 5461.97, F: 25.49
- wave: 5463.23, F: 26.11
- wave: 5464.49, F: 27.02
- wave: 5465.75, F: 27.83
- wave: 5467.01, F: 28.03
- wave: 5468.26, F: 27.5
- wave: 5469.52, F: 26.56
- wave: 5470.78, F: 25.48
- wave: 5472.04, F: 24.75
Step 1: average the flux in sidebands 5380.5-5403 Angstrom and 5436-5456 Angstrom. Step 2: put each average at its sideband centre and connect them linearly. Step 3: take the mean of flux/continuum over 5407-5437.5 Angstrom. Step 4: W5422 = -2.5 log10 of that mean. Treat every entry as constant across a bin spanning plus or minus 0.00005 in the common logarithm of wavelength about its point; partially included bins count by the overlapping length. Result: 0.095 mag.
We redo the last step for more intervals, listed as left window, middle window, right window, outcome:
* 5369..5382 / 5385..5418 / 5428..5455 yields 0.037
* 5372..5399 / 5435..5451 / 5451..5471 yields 0.046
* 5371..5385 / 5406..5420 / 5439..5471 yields 0.130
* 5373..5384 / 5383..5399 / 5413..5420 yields -0.043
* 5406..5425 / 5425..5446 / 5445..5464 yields -0.013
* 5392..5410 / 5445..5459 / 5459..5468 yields 0.047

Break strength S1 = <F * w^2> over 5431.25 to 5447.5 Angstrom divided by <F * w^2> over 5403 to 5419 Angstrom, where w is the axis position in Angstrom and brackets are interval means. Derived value 1.08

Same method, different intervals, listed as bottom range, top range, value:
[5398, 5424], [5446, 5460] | 1.08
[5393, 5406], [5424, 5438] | 0.96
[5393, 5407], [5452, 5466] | 1.05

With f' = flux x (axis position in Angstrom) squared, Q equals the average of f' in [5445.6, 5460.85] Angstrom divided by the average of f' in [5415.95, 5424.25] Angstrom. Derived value 1.10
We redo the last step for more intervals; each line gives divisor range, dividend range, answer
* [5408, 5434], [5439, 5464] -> 1.08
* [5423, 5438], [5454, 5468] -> 1.11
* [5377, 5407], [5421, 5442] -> 0.93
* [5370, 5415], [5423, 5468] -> 0.99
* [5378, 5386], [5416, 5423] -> 0.85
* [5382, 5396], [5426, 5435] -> 0.90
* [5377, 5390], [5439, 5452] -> 0.94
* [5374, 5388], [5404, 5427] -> 0.86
